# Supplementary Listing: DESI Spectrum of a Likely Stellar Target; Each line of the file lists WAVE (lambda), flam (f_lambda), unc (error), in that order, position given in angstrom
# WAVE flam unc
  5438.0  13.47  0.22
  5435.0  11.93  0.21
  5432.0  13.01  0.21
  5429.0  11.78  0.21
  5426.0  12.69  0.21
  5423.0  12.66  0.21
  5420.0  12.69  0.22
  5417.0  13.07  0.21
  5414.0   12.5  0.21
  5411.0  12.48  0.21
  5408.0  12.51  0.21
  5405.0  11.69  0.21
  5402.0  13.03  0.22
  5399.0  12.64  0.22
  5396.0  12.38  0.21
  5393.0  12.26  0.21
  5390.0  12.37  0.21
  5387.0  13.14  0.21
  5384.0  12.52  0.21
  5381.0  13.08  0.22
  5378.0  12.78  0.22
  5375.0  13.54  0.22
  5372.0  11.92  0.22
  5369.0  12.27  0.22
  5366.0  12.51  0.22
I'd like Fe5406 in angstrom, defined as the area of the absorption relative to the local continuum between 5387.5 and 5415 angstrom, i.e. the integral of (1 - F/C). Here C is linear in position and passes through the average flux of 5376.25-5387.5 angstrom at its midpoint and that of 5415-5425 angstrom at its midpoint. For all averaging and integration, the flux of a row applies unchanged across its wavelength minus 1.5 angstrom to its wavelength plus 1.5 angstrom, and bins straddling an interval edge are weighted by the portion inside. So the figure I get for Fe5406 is 0.8 angstrom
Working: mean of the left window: 12.9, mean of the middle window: 12.5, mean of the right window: 12.8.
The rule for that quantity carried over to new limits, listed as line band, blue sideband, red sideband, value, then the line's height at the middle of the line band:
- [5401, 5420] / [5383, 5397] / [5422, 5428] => 0.0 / 12.6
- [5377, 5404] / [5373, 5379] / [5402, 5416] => 0.2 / 12.8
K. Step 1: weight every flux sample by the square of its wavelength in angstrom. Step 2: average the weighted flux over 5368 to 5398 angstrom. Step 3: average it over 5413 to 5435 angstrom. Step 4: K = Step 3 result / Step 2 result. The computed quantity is 1.01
